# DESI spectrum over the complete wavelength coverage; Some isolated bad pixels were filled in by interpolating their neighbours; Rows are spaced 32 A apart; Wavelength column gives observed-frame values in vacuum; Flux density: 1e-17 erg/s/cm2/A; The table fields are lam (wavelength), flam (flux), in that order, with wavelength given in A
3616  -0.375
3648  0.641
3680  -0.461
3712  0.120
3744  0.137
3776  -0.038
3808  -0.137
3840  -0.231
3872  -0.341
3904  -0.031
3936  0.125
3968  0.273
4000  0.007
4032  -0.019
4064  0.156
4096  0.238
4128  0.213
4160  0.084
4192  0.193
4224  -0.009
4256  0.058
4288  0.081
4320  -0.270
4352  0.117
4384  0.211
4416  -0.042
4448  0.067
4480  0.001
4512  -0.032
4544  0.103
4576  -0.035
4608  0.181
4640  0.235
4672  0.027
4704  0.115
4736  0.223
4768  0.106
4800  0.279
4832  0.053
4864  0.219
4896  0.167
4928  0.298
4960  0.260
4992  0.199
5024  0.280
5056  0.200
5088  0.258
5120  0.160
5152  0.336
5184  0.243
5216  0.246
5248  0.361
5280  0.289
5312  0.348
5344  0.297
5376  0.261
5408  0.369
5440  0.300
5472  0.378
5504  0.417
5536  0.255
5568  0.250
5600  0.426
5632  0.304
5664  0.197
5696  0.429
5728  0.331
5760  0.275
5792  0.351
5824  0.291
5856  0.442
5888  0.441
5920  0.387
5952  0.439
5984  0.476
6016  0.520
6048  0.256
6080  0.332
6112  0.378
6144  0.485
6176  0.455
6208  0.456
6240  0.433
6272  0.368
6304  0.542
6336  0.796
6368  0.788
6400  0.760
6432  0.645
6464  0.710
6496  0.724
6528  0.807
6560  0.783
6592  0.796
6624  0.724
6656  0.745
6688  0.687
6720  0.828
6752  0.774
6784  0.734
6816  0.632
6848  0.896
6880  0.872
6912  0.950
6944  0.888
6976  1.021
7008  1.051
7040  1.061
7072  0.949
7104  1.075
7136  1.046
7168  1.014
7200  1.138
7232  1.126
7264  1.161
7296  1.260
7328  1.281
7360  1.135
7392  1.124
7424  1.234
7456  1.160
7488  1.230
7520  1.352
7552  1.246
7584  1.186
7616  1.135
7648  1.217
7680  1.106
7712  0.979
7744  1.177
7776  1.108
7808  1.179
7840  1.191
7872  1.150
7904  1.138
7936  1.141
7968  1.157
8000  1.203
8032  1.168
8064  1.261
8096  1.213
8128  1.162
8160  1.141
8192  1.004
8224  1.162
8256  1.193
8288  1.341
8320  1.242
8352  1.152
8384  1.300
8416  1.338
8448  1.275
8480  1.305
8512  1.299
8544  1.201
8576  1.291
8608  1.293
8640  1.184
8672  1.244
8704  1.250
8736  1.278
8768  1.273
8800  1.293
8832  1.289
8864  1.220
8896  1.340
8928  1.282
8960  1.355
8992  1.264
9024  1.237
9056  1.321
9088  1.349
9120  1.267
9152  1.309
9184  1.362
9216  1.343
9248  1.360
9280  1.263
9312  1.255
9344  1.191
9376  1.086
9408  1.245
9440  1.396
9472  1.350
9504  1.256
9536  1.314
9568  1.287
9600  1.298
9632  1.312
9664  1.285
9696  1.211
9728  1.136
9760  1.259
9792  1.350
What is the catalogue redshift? 0.582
